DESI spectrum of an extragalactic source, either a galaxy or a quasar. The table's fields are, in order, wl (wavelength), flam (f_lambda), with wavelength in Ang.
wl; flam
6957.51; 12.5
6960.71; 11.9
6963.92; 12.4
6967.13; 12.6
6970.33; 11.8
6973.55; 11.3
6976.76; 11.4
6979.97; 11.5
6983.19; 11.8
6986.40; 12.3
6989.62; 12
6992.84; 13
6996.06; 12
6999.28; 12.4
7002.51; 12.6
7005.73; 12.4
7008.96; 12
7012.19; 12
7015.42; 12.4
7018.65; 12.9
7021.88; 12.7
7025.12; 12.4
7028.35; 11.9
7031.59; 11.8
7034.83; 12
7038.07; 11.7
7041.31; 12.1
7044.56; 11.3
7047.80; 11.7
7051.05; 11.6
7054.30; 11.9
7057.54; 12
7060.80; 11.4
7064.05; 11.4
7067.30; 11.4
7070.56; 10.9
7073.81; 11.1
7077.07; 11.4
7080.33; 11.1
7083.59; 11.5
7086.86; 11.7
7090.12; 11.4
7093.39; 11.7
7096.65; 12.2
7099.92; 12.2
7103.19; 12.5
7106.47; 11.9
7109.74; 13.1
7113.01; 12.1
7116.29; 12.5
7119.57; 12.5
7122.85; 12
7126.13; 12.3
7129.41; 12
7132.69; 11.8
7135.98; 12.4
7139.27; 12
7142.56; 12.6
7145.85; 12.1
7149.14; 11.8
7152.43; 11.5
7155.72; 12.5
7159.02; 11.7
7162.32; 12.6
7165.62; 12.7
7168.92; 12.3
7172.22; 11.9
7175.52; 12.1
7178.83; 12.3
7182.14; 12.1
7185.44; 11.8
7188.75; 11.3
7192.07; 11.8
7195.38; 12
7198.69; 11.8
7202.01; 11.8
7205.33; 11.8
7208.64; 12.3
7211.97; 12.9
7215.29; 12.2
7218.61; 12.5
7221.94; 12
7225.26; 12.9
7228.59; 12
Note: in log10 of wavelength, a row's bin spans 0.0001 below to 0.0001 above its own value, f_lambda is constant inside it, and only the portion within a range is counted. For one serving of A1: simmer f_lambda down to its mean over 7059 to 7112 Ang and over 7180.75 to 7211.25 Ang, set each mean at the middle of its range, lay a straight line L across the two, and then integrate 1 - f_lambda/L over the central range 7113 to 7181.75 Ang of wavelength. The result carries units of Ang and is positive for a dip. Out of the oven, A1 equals -2.2 Ang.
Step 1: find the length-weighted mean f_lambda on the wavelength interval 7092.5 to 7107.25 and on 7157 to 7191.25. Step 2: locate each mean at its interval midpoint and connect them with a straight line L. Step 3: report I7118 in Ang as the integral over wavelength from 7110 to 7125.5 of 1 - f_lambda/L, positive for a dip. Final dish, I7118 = -0.30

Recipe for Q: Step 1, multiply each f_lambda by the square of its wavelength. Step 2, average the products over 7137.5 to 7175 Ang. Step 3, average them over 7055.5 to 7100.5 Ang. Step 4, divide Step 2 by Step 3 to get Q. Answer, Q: 1.08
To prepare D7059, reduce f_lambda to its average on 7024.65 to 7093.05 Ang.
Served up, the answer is 11.6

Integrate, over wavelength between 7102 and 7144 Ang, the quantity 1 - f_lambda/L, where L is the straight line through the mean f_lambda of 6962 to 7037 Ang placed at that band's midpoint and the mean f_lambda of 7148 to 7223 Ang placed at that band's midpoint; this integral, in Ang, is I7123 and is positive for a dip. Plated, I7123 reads -0.6 Ang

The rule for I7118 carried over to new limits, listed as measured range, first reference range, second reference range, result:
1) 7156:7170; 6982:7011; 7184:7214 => -0.4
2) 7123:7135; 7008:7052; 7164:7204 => 0.0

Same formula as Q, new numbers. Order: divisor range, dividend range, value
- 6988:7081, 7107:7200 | 1.05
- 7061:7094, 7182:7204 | 1.07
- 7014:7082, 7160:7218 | 1.07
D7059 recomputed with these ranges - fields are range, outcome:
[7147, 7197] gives 12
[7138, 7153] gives 12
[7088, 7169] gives 12.2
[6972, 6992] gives 11.8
